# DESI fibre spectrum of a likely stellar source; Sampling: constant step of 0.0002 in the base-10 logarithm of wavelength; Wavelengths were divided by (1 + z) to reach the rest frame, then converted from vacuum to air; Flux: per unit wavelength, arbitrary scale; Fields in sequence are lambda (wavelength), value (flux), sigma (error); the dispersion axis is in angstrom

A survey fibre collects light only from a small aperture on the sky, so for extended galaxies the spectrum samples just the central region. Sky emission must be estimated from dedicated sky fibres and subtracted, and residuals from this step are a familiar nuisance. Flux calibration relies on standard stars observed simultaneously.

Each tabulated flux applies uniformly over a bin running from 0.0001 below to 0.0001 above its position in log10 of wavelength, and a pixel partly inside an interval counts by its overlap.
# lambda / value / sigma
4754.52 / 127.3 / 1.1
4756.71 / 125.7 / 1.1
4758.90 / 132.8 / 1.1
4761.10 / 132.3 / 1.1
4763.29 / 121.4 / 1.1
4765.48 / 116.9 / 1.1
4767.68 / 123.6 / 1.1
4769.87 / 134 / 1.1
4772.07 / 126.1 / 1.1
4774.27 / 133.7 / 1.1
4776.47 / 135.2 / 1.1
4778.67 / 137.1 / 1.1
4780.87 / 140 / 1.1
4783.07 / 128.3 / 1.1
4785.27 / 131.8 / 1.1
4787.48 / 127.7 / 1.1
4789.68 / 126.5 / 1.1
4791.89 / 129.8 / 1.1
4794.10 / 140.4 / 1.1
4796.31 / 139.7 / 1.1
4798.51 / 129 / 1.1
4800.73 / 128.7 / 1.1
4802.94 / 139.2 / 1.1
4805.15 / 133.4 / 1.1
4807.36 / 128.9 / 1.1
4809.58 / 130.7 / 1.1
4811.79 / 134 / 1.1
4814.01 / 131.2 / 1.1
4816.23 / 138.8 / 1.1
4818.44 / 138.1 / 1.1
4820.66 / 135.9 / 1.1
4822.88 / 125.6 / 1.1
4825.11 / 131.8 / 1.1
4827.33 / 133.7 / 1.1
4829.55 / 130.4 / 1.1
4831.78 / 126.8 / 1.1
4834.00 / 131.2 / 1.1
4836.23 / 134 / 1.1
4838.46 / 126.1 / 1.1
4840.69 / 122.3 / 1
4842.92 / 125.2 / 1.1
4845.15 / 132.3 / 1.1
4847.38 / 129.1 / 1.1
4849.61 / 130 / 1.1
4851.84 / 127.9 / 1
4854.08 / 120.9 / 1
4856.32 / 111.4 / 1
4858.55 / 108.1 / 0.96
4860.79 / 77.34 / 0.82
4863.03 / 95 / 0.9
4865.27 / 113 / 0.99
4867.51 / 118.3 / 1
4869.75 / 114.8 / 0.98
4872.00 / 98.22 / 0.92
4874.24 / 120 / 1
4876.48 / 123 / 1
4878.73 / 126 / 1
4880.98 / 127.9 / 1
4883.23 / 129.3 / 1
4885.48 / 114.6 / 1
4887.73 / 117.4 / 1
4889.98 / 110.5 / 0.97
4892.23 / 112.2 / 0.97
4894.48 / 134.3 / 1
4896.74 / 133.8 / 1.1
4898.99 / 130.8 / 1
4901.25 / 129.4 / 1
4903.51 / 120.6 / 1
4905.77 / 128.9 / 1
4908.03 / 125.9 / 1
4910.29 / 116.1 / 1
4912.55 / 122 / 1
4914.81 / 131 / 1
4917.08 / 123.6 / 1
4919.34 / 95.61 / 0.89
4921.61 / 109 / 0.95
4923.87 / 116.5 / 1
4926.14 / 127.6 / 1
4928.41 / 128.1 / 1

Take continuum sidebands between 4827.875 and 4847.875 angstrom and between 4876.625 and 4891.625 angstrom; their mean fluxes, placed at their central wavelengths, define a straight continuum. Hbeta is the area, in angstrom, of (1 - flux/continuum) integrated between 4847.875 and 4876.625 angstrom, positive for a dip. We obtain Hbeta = 2.9 angstrom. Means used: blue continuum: 129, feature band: 112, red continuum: 121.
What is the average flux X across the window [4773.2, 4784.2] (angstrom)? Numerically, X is 135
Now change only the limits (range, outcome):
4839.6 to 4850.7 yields 128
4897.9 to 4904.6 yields 127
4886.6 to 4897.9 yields 122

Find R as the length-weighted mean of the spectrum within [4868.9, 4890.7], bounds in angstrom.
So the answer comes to 118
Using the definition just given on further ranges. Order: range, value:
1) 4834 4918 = 121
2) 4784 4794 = 130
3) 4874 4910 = 124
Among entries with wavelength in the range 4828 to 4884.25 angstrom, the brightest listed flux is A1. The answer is 134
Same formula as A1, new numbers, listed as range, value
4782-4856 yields 140.4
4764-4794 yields 140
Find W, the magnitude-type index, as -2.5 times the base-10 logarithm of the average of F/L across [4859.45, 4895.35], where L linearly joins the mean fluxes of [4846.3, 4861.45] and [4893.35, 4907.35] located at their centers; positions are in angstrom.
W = 0.08 mag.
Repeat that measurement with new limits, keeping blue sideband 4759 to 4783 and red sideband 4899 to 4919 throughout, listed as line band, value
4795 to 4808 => -0.040 mag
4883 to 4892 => 0.077 mag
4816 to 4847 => -0.027 mag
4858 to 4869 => 0.223 mag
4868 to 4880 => 0.079 mag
